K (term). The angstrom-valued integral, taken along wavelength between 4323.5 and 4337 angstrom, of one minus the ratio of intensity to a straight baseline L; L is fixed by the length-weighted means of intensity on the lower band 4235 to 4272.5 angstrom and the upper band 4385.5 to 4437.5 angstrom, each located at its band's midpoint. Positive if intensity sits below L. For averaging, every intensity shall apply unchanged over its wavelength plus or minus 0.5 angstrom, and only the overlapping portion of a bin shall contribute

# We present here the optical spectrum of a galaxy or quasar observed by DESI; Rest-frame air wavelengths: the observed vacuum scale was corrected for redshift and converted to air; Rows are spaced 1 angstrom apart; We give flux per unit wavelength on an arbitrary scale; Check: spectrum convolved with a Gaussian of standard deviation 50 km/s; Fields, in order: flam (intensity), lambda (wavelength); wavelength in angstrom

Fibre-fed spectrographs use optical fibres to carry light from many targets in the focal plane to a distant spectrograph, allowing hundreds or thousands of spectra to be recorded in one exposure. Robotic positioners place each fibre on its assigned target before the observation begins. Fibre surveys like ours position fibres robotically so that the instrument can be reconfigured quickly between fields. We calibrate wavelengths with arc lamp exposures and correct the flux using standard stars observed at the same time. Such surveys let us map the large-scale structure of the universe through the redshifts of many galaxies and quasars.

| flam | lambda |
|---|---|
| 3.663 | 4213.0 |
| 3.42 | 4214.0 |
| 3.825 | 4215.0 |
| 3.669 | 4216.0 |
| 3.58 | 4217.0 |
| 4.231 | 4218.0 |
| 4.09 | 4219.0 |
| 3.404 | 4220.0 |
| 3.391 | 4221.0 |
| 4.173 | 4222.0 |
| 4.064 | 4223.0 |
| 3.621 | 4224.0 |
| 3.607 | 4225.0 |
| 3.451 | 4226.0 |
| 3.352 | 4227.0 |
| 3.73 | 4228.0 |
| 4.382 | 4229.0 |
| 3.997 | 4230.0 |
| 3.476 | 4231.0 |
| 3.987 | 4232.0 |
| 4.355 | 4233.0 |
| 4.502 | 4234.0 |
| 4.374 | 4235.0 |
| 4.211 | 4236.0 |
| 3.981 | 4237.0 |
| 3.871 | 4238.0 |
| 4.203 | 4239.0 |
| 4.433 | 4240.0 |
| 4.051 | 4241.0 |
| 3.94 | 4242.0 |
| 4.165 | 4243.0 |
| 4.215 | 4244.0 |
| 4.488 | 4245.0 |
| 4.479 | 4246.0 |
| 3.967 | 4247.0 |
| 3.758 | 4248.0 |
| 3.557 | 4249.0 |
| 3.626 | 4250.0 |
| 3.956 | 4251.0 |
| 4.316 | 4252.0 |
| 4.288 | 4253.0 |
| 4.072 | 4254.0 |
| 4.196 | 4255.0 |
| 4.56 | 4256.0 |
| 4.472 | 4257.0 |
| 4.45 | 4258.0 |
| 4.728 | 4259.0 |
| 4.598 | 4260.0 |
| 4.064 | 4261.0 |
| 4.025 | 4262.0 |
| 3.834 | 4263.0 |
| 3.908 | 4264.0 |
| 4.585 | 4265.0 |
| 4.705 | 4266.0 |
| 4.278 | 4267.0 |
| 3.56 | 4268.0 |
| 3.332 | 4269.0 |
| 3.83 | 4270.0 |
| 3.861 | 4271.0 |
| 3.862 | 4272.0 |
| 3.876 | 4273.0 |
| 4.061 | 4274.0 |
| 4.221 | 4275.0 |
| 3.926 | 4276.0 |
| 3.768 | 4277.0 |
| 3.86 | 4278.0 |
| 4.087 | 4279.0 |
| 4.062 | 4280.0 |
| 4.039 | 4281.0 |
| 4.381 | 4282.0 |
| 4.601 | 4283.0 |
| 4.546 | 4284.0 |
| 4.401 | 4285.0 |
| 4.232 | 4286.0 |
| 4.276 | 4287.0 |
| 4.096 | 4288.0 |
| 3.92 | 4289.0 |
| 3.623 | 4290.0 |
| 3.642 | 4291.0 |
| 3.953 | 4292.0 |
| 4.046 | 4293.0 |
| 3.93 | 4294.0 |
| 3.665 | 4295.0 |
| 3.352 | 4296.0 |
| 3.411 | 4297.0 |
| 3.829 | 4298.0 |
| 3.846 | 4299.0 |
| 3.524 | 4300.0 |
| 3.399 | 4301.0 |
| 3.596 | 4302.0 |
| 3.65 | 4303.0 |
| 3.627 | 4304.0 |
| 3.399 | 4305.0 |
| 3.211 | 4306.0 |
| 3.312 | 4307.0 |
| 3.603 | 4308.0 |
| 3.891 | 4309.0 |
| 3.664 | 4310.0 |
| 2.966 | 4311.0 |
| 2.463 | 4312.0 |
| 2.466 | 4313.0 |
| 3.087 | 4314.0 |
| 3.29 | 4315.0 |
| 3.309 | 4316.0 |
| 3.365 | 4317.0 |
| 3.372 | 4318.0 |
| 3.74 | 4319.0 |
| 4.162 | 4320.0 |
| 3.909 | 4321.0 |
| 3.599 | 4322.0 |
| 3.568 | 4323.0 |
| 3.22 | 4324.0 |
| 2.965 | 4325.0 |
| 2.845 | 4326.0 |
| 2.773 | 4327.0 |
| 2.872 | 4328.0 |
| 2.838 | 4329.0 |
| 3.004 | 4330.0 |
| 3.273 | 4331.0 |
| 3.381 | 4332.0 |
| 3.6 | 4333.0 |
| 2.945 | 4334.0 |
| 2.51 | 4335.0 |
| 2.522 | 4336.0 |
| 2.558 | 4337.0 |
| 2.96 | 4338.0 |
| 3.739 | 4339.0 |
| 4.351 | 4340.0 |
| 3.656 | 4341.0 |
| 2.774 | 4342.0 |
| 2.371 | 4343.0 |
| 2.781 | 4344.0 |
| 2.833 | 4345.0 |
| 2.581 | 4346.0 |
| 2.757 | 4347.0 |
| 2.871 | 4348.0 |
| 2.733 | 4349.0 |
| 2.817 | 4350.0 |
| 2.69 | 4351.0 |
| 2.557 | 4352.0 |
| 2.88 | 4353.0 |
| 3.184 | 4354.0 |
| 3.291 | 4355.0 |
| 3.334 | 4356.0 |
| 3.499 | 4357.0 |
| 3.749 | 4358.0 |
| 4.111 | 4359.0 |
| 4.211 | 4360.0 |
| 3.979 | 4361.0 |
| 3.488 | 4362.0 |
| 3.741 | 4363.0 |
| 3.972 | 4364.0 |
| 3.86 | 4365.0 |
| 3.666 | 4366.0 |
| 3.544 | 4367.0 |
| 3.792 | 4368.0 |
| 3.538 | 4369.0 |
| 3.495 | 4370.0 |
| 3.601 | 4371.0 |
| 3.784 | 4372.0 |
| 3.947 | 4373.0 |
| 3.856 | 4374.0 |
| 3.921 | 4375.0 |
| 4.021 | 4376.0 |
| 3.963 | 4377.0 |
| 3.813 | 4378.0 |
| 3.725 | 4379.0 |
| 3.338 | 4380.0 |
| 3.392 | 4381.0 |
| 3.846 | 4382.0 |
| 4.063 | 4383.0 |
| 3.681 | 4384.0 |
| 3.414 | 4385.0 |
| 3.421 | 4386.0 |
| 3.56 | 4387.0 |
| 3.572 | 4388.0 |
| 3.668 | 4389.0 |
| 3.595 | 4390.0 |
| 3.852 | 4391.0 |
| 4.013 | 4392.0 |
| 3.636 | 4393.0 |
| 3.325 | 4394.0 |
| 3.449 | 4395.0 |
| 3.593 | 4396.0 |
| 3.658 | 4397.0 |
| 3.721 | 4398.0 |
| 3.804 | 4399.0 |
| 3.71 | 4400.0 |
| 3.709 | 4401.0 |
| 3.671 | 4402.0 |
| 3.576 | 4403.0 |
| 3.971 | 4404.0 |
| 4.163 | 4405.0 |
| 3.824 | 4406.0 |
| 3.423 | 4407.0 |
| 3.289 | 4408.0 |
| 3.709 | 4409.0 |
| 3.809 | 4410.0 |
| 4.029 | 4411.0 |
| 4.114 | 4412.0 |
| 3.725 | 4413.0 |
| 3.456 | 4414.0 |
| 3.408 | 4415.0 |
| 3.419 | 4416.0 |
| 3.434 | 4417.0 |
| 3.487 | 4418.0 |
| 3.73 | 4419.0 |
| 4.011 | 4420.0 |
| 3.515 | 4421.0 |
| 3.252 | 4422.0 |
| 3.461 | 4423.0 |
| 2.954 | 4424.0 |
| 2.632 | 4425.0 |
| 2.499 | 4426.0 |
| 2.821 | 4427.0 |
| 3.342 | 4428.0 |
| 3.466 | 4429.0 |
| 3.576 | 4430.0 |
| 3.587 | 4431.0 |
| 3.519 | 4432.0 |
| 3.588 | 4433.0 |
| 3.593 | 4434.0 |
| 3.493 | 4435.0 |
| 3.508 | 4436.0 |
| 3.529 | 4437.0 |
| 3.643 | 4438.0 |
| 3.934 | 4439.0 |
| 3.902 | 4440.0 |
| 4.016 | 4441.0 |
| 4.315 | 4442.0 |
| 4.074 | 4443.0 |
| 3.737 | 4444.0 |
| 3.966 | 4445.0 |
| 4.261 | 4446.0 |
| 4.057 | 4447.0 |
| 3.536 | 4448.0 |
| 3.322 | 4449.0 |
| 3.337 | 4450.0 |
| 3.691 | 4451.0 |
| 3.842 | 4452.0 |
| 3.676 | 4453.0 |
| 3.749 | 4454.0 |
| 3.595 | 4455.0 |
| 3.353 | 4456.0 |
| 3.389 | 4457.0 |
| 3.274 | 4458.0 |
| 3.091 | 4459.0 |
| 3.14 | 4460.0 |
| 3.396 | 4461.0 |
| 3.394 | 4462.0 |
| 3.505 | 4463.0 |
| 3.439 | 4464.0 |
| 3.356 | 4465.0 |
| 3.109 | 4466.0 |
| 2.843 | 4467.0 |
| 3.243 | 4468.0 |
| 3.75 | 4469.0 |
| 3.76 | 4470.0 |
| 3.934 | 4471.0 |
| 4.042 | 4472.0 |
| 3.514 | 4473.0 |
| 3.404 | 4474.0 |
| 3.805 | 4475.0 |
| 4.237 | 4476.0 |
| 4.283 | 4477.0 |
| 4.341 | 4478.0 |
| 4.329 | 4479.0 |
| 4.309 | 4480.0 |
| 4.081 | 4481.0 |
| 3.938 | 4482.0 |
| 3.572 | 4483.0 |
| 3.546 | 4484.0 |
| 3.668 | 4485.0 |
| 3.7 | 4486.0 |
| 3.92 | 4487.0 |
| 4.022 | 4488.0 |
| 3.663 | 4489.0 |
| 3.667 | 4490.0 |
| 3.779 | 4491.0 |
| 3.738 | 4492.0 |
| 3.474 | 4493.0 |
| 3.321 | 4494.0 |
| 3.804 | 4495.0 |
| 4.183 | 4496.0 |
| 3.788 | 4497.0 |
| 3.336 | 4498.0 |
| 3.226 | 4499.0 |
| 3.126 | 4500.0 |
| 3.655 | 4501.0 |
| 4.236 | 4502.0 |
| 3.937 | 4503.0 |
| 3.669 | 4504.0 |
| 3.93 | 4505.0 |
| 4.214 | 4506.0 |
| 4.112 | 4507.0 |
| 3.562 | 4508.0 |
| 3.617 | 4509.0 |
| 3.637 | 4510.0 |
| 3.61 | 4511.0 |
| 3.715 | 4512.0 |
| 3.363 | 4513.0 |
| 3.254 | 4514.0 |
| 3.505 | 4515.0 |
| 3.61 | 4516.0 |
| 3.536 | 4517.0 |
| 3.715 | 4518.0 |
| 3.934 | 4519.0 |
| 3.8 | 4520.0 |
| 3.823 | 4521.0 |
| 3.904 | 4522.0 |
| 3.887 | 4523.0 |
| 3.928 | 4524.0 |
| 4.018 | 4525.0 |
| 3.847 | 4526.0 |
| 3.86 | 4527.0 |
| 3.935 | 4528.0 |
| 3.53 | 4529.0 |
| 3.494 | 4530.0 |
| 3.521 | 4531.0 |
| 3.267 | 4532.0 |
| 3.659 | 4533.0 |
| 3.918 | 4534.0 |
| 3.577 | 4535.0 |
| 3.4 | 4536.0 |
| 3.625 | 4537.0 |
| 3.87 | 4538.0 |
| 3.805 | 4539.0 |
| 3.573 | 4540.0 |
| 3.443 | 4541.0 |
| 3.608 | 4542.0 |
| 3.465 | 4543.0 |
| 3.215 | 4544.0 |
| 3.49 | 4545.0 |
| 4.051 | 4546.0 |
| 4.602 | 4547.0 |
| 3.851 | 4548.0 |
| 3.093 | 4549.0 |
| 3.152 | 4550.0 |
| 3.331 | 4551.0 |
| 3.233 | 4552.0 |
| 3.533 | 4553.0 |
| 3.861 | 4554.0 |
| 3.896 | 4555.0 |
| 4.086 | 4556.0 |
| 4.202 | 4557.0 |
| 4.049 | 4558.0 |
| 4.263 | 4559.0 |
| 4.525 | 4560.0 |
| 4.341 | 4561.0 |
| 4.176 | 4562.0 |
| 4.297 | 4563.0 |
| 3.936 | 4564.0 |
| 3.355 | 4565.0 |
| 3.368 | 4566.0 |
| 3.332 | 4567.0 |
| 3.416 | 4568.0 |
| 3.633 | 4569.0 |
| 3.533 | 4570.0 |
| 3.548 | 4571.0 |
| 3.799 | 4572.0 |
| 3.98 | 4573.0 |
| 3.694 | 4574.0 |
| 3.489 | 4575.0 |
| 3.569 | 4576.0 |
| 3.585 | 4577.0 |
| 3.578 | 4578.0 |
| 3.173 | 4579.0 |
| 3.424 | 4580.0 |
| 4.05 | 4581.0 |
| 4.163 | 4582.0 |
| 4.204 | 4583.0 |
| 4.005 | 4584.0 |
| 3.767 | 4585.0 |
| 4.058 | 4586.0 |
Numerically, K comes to 3.1 angstrom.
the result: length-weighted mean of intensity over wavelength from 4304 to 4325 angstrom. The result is 3.38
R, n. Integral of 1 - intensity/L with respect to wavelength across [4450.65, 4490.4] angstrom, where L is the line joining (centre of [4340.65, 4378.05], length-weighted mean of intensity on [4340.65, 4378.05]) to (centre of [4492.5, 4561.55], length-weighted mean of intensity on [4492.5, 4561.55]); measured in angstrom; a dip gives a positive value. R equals -0.54 angstrom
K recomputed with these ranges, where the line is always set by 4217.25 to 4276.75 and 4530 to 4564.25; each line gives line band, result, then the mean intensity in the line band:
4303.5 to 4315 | 2.13 angstrom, 3.25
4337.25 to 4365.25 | 4.81 angstrom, 3.27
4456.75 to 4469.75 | 1.79 angstrom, 3.31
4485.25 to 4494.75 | 0.28 angstrom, 3.7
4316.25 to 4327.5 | 1.60 angstrom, 3.41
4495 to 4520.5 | 0.68 angstrom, 3.69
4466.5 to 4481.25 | -0.11 angstrom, 3.85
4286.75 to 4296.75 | 0.43 angstrom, 3.83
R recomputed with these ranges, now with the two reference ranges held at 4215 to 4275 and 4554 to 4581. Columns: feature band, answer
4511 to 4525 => 0.5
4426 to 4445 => 1.3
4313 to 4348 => 7.2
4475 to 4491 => -0.4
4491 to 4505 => 0.6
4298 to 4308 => 1.1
